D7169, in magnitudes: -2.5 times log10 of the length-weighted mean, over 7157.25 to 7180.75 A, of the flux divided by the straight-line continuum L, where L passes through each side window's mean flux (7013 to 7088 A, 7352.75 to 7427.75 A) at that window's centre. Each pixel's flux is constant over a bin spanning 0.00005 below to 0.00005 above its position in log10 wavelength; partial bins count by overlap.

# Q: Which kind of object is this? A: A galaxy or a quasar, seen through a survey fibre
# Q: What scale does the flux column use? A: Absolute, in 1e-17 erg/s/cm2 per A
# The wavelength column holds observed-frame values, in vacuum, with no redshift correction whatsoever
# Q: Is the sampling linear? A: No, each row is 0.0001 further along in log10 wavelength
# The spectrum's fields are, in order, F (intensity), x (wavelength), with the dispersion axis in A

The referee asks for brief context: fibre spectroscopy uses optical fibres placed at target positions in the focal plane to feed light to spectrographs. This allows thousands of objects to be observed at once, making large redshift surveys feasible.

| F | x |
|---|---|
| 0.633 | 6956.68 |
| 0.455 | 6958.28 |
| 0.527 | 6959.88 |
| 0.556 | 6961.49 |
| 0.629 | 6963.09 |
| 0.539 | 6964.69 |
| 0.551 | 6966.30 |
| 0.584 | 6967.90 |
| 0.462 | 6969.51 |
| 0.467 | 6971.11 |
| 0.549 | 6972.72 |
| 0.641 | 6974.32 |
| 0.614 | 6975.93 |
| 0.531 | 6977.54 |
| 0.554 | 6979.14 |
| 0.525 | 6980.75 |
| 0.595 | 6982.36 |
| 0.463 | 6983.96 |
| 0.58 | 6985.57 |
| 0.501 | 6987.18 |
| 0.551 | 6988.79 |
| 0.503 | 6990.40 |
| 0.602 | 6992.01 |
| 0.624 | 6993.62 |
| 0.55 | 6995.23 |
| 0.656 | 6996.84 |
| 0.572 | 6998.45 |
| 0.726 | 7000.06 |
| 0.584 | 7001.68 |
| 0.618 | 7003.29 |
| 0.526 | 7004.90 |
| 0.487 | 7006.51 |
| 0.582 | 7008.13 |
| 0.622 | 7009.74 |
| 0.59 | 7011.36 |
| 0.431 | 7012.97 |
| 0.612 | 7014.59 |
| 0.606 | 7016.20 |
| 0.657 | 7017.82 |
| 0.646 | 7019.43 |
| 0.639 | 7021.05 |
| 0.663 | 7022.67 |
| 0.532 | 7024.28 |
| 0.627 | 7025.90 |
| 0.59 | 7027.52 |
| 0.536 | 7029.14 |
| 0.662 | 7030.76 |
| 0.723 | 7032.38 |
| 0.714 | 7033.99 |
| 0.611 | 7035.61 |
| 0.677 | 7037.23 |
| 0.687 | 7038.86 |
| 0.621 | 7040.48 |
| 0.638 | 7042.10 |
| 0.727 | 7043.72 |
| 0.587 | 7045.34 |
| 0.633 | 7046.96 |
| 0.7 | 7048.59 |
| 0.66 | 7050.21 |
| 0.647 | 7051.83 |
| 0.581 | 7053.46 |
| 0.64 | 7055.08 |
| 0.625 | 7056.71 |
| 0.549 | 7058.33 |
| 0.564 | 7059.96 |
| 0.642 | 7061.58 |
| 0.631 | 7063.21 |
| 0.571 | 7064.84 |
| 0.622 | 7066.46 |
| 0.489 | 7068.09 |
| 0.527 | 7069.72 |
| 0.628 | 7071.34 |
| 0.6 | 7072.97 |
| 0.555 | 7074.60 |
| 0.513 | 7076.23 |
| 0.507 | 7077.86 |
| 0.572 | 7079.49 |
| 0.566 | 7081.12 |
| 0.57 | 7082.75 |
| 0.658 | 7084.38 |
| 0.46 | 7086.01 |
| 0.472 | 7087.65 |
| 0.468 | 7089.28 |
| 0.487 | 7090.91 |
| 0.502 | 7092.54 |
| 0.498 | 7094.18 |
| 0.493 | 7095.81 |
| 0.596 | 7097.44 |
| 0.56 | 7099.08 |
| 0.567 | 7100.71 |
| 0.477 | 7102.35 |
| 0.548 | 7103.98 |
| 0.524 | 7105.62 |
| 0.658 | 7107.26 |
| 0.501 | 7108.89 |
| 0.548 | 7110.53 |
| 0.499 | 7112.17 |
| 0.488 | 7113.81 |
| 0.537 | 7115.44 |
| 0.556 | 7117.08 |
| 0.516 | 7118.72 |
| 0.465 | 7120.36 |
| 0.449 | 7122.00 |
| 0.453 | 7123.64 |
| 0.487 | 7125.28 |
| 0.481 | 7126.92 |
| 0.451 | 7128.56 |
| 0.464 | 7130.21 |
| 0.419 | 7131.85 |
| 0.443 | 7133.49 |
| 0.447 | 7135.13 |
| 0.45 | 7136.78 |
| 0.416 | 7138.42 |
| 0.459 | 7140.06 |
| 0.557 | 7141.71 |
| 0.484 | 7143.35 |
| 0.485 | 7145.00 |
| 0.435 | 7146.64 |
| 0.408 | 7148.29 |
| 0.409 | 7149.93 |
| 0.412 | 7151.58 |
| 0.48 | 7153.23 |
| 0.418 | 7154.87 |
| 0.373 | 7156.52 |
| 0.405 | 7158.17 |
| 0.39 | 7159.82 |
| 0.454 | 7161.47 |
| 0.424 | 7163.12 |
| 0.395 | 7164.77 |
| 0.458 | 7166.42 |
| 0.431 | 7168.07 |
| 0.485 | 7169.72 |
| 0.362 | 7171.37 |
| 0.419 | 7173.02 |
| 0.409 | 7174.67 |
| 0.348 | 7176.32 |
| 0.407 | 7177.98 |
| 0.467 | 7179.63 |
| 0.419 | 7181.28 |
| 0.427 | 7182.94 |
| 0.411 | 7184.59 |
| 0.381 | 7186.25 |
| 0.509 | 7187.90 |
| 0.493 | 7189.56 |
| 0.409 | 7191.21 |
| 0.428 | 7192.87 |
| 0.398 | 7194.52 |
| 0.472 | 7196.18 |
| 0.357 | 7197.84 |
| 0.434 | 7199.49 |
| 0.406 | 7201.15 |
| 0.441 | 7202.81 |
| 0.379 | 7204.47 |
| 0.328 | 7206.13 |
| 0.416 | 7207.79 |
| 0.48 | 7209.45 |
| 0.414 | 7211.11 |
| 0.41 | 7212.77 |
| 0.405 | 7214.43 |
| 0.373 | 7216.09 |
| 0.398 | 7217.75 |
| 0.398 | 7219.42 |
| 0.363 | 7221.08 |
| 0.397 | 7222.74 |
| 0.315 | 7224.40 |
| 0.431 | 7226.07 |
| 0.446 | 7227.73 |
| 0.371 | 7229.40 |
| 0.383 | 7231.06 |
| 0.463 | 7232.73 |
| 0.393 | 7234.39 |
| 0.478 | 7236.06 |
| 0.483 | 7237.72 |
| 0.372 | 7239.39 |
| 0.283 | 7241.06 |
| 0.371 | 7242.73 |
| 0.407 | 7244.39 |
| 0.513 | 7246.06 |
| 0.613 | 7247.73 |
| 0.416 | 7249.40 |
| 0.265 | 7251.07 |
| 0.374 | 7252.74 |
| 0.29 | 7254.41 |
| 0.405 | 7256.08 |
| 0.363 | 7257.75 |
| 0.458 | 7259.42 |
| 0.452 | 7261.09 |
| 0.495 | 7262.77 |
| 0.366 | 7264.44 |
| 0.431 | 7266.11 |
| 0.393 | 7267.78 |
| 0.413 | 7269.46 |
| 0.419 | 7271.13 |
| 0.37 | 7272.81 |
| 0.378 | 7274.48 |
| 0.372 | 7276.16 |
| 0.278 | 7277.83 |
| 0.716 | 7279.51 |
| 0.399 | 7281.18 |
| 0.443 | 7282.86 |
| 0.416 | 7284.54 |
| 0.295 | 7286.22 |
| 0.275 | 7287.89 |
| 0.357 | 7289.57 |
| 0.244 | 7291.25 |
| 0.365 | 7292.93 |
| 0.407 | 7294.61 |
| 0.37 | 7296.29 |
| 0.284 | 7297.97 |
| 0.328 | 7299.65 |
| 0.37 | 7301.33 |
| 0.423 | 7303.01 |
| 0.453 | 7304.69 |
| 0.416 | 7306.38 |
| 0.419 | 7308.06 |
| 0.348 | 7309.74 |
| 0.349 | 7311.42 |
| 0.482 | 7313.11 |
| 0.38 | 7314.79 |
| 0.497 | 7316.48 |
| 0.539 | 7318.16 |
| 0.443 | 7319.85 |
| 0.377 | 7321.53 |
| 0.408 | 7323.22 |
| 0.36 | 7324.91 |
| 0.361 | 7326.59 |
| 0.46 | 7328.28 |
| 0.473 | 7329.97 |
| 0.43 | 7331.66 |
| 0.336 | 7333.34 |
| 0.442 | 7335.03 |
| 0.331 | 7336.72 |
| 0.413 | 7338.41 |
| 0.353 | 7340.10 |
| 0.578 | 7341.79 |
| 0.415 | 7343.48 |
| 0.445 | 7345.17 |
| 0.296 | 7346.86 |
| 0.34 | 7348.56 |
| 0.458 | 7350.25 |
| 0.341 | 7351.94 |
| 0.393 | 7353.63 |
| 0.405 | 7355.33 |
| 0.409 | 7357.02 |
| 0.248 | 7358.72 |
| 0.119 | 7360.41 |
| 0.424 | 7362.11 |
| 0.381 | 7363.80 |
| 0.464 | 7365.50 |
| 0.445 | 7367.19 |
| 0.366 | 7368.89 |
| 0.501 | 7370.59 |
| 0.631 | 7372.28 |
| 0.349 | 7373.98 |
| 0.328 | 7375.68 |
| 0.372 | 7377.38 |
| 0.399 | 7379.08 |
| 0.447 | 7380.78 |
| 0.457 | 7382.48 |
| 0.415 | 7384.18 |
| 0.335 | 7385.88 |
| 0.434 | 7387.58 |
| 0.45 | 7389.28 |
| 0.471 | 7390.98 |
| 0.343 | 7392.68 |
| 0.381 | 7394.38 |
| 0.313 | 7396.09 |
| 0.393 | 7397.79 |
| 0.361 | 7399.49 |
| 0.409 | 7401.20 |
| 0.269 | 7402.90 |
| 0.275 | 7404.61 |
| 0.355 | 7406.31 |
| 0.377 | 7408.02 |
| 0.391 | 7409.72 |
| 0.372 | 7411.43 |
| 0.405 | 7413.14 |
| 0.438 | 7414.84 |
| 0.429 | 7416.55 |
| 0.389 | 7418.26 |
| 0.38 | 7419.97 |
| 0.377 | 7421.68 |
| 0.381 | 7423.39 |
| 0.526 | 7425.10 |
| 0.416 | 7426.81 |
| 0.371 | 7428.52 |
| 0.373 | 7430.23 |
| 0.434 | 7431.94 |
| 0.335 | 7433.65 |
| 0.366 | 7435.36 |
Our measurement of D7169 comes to 0.26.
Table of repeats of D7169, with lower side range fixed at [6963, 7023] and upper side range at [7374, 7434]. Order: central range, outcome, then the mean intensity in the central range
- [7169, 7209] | 0.164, 0.417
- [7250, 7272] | 0.149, 0.394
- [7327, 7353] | 0.029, 0.407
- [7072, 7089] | -0.023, 0.545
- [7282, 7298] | 0.252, 0.349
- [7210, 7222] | 0.192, 0.397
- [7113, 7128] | 0.052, 0.492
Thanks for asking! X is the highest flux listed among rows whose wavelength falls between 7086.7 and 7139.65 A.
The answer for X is 0.658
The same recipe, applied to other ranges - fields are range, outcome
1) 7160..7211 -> 0.509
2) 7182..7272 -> 0.613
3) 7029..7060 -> 0.727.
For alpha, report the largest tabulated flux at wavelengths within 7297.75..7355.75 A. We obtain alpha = 0.578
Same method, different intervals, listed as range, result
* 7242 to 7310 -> 0.716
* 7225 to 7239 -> 0.483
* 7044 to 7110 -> 0.7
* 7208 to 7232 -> 0.48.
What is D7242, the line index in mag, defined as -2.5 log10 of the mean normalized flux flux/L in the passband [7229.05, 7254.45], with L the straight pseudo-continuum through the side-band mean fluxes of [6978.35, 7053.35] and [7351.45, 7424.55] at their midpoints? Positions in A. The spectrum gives 0.158 mag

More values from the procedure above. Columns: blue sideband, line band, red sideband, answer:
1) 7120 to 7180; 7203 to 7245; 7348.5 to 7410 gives 0.06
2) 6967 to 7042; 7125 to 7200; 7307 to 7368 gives 0.15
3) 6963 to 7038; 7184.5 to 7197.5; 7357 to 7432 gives 0.13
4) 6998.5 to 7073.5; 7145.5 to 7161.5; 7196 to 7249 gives 0.16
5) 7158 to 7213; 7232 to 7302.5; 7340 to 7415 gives 0.03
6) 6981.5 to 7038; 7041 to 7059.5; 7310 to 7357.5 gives -0.11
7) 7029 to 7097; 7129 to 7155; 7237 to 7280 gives 0.15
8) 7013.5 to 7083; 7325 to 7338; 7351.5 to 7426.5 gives 0.07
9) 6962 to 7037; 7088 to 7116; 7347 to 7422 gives 0.01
